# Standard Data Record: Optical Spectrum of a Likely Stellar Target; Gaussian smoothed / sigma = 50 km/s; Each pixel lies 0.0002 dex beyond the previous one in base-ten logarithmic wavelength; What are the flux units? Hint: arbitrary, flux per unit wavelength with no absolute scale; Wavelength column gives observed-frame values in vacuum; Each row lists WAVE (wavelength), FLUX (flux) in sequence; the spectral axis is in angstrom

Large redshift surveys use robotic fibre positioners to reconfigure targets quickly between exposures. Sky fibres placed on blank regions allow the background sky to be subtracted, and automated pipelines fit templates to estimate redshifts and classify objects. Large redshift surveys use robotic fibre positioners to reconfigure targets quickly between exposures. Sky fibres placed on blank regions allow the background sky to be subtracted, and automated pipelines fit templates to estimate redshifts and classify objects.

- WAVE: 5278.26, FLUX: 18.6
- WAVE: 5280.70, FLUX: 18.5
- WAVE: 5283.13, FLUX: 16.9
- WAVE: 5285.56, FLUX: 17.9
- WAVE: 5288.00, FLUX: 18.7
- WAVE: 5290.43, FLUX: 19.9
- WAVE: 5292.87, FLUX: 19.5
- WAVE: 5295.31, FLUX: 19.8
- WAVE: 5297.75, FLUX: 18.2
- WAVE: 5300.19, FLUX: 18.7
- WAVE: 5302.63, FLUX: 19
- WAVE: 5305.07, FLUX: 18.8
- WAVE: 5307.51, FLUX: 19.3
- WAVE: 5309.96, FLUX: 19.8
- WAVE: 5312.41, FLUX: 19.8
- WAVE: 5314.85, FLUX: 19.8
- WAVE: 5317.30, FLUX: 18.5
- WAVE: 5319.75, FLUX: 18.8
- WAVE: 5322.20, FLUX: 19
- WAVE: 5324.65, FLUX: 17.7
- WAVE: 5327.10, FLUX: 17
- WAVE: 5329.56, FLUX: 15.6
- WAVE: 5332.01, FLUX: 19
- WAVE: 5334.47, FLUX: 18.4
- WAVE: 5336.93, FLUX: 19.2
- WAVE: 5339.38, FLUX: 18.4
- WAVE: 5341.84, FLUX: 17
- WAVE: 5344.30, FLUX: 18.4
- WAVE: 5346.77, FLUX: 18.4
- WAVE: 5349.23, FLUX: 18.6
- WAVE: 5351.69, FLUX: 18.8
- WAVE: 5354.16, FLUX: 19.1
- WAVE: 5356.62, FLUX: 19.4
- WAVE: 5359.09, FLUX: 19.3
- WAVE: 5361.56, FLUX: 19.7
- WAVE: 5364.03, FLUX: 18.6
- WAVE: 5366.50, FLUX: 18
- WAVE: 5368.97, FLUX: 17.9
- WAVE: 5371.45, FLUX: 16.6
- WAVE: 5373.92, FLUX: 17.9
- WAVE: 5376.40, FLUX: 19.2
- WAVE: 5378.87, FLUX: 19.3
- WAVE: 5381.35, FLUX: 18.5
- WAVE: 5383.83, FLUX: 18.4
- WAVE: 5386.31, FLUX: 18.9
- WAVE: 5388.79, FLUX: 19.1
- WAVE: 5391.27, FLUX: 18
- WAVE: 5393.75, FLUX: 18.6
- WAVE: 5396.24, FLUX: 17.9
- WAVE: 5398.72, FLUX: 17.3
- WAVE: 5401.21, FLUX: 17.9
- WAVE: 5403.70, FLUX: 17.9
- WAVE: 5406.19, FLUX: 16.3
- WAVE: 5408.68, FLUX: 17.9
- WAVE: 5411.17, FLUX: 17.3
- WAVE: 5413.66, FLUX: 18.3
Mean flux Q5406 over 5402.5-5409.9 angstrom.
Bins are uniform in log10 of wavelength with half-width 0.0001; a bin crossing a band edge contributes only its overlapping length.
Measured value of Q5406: 17.4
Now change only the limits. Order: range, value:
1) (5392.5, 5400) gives 17.9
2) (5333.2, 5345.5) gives 18.3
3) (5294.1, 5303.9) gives 18.9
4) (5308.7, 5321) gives 19.3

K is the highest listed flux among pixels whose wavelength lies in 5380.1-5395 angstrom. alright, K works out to 19.1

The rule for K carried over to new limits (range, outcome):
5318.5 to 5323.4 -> 19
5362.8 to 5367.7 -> 18.6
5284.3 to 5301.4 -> 19.9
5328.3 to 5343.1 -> 19.2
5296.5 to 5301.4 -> 18.7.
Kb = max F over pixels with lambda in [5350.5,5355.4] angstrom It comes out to 19.1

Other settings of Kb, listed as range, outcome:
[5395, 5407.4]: 17.9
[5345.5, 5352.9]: 18.8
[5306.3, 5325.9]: 19.8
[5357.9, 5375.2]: 19.7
